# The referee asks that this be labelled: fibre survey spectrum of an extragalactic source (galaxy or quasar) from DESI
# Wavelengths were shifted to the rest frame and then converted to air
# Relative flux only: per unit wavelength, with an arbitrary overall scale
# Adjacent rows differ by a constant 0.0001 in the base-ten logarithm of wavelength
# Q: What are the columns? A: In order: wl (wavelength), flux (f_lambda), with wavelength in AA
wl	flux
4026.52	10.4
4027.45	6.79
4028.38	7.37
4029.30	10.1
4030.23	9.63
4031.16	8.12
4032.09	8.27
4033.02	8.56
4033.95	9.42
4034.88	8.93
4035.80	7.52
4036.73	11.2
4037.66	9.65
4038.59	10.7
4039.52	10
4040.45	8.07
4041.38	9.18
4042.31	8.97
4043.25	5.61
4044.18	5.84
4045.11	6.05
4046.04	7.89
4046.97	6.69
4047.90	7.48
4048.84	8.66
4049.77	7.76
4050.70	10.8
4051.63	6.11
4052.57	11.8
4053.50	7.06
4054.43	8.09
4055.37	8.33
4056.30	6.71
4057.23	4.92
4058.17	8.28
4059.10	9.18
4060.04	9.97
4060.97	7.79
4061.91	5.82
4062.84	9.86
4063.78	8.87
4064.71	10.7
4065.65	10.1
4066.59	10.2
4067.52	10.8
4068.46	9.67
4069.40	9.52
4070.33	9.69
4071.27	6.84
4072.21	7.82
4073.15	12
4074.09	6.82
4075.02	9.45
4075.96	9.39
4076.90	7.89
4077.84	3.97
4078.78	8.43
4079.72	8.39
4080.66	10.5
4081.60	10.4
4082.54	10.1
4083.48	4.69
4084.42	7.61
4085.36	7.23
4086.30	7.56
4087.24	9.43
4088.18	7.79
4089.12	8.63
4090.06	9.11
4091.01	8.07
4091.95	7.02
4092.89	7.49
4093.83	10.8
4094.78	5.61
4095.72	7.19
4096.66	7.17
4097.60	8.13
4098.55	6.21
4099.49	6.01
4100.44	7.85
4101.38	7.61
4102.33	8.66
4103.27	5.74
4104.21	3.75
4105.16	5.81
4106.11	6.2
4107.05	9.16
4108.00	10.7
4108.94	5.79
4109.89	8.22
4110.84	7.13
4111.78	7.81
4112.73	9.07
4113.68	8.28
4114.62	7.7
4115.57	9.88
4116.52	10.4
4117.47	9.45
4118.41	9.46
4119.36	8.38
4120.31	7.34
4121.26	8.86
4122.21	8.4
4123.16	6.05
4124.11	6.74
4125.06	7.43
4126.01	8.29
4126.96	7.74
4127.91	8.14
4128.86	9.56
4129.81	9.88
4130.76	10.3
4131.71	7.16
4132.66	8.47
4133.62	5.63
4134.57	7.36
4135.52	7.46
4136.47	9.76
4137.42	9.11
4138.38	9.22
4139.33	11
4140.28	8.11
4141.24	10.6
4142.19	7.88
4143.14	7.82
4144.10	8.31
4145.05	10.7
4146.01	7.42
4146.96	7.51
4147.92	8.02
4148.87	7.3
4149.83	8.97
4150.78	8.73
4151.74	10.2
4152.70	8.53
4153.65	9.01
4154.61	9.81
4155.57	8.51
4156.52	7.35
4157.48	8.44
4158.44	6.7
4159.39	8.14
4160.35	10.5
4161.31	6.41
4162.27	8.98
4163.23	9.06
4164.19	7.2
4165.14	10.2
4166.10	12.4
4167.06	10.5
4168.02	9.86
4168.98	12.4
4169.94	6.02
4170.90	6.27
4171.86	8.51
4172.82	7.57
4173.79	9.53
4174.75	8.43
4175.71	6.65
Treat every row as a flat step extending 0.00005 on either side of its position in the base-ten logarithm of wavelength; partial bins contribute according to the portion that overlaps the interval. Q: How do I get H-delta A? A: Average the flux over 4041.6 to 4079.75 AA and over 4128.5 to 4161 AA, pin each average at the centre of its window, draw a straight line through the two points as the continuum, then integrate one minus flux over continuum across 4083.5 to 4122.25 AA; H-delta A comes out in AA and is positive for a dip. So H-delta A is 2.9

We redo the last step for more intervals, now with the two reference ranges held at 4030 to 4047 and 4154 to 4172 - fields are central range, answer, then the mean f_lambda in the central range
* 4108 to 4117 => 0.3 AA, 8.38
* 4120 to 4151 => 1.4 AA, 8.34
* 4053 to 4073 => -0.3 AA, 8.64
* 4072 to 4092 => 0.6 AA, 8.32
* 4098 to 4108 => 2.0 AA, 6.89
